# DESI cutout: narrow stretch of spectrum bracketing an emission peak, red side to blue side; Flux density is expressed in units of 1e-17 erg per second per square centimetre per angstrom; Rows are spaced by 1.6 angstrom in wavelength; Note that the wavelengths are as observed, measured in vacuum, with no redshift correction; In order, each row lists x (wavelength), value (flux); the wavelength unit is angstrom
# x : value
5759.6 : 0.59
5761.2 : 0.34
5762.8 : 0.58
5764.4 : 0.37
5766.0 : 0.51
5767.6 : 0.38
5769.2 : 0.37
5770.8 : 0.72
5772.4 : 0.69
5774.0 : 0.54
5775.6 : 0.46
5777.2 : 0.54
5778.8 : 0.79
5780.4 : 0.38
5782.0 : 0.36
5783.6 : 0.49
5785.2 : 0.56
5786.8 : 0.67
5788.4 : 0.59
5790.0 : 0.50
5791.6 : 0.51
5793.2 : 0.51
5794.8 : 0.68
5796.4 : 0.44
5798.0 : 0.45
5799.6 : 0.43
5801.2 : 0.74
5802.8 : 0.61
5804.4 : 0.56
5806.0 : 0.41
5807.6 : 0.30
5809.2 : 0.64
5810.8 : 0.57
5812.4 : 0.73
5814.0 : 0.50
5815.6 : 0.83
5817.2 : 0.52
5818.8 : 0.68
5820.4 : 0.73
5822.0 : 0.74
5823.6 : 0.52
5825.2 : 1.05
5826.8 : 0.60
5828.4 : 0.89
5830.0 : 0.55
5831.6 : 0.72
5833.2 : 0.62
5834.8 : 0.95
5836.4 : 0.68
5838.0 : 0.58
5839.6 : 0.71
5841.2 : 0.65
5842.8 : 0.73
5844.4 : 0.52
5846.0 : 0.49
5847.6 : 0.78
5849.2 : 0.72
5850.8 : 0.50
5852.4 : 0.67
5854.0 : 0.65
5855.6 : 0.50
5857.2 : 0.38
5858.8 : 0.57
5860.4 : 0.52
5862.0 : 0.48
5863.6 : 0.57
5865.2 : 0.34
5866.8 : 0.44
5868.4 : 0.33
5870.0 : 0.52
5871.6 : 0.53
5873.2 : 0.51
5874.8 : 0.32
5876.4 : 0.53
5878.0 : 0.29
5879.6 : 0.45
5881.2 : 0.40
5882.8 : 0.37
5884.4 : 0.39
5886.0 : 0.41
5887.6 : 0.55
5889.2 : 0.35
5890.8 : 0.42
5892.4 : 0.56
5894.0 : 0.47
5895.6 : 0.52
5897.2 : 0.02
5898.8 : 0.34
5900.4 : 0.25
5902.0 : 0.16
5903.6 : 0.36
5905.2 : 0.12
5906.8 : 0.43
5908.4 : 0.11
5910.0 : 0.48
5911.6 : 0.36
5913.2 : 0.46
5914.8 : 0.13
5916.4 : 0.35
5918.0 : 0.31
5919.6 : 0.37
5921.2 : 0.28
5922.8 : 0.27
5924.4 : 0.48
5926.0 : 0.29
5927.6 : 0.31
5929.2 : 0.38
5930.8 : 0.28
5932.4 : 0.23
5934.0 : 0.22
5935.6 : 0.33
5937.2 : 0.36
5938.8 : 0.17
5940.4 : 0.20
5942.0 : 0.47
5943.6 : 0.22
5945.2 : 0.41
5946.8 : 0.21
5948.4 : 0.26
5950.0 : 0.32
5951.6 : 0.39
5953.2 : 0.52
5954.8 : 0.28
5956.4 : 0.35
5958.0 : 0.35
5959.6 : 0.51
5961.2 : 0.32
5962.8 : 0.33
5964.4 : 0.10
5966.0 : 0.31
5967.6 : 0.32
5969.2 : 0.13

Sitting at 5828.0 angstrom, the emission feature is C III] 1909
